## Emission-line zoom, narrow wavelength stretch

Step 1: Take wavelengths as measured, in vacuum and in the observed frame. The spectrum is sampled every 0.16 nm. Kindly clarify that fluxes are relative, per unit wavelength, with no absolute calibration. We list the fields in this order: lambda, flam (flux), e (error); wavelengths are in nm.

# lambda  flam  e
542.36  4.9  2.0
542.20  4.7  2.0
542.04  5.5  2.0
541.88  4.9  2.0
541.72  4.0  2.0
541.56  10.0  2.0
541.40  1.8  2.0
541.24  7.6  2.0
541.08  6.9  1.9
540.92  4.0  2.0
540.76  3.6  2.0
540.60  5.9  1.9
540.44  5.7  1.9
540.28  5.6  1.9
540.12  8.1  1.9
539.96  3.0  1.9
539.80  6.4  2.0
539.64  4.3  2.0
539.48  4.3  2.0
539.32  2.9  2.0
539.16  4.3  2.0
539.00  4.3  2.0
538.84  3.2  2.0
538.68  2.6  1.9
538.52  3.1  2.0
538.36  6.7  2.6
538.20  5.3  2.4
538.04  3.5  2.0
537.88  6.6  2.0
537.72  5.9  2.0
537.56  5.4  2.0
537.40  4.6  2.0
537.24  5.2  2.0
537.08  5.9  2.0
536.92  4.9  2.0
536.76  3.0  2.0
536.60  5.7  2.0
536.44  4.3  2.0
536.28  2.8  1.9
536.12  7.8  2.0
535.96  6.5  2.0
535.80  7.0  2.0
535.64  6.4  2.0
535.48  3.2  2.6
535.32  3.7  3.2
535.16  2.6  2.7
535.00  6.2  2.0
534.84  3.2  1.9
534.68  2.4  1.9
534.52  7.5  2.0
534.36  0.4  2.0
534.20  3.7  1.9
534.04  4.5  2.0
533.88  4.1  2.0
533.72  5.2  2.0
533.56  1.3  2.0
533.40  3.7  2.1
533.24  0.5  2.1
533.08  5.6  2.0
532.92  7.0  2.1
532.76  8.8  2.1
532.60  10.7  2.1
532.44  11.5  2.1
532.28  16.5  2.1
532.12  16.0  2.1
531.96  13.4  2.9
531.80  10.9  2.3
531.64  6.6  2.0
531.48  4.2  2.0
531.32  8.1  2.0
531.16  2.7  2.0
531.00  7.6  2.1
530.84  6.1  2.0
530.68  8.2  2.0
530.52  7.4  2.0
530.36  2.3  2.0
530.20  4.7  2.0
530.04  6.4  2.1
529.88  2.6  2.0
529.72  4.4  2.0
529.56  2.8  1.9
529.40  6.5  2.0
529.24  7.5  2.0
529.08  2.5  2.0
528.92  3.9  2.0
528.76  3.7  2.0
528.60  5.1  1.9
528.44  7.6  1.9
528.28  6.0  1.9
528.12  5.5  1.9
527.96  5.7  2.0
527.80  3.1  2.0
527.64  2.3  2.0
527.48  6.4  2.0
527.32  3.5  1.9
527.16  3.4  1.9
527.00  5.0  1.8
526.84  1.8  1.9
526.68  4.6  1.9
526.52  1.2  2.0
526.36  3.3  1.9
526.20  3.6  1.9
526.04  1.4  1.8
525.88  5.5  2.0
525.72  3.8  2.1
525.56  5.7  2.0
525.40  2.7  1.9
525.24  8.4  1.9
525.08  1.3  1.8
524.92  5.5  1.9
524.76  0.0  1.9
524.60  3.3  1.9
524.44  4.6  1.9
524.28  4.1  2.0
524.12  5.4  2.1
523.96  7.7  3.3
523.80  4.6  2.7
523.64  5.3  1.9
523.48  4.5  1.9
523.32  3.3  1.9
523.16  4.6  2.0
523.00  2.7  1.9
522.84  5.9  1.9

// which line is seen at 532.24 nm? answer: [O II]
